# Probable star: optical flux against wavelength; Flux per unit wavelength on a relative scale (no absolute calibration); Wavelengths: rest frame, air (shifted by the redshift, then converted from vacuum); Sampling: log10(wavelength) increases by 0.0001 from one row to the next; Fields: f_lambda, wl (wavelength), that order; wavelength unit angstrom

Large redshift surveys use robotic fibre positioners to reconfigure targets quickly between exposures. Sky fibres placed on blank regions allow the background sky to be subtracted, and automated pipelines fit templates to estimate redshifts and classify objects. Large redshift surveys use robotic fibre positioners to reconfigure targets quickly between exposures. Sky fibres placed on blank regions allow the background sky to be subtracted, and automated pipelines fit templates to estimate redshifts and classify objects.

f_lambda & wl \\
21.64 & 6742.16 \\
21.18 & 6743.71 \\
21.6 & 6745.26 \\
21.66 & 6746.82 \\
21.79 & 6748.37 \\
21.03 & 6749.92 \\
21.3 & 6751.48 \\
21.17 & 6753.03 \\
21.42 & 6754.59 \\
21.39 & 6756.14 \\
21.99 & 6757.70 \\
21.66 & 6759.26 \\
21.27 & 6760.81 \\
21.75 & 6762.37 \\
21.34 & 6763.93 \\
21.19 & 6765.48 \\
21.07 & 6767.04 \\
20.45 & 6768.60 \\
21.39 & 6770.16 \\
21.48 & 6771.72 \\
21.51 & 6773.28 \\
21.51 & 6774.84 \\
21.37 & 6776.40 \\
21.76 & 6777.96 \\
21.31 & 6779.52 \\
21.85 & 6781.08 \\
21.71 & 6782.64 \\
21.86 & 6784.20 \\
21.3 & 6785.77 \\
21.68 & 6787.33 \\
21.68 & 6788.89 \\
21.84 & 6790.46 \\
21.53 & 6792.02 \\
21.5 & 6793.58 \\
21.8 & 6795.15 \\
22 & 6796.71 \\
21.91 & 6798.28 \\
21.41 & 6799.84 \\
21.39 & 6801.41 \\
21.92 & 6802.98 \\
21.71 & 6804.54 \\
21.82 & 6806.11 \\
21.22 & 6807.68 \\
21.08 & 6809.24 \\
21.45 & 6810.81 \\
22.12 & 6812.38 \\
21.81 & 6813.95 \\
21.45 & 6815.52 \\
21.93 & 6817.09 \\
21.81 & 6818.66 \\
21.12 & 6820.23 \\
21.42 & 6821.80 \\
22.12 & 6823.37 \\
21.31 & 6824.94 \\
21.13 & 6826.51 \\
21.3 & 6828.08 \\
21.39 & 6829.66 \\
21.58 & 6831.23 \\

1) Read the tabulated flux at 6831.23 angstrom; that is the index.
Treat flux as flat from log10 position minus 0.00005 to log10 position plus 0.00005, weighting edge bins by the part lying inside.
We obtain 21.58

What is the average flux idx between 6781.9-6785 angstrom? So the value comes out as 21.7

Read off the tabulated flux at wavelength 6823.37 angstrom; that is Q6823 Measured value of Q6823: 22.12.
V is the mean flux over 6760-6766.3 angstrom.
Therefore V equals 21.4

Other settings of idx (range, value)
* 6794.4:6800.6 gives 21.8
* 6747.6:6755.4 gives 21.4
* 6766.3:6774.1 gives 21.2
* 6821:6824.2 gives 21.8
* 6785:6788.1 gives 21.5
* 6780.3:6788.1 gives 21.7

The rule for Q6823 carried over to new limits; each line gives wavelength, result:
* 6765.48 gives 21.19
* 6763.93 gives 21.34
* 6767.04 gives 21.07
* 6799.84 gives 21.41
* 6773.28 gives 21.51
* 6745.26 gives 21.6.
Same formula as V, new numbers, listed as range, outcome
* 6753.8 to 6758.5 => 21.6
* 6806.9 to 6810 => 21.2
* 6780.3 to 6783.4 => 21.8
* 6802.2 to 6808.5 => 21.7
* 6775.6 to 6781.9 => 21.6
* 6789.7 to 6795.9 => 21.7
